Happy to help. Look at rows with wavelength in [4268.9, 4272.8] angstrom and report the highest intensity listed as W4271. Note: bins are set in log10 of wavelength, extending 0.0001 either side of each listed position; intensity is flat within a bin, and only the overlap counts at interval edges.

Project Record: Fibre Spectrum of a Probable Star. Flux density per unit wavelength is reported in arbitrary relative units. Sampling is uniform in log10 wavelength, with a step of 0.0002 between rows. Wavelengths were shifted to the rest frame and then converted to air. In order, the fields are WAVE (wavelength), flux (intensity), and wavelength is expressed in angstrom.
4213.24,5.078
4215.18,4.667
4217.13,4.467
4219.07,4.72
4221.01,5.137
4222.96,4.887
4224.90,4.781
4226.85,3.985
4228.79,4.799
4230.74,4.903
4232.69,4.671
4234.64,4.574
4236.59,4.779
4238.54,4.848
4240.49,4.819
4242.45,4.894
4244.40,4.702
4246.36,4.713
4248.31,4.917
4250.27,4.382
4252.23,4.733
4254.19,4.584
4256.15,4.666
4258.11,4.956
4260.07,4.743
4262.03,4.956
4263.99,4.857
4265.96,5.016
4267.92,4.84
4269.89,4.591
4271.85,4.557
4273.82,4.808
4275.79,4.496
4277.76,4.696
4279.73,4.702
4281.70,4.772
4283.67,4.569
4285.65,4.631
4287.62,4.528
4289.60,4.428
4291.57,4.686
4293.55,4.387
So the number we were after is 4.591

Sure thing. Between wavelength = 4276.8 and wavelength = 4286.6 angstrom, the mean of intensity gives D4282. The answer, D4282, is 4.67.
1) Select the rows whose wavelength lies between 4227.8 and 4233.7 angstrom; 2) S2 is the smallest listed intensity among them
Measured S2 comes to 4.671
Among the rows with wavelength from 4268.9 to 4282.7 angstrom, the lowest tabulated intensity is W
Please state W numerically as 4.496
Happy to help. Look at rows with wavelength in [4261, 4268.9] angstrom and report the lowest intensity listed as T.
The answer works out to 4.84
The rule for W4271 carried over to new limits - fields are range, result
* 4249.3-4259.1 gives 4.956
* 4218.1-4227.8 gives 5.137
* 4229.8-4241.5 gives 4.903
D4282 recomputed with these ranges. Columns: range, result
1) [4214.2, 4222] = 4.74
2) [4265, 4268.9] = 4.93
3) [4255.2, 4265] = 4.84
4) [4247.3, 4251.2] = 4.66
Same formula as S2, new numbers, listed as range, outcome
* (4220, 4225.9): 4.781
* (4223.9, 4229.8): 3.985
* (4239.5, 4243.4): 4.819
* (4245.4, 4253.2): 4.382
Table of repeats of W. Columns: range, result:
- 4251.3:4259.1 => 4.584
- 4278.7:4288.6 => 4.528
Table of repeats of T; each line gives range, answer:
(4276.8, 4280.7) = 4.696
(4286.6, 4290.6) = 4.428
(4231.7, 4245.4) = 4.574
